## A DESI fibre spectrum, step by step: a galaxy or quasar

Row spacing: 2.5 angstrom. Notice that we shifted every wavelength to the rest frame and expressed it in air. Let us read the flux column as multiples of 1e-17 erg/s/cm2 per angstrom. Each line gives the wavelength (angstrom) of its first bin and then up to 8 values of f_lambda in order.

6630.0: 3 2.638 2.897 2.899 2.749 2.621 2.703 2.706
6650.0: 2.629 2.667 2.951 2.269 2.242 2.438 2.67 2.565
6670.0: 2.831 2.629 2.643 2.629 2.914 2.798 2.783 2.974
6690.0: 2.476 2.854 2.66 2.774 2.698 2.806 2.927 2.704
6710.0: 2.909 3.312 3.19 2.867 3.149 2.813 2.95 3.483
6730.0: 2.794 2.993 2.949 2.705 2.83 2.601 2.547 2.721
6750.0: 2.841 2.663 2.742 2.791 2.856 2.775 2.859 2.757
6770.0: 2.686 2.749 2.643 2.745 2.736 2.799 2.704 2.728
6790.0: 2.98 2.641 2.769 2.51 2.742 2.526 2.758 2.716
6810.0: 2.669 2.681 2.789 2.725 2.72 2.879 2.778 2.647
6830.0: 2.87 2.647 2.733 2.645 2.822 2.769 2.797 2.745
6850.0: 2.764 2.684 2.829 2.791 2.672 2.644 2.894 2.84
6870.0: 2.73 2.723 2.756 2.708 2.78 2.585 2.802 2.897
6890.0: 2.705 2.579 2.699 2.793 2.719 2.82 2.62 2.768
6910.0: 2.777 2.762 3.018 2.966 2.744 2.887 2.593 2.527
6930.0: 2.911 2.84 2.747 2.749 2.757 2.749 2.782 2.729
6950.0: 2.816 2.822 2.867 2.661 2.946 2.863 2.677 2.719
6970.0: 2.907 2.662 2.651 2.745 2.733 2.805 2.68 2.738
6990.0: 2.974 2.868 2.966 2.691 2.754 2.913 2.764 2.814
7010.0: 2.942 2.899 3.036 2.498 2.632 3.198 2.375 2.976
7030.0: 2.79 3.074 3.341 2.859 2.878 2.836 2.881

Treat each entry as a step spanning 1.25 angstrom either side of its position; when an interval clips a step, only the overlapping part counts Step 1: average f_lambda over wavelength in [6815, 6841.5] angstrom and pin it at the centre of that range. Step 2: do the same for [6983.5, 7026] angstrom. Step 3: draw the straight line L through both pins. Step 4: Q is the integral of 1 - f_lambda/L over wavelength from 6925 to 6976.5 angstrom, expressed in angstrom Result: 0.5 angstrom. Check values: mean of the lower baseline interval 2.75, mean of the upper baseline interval 2.81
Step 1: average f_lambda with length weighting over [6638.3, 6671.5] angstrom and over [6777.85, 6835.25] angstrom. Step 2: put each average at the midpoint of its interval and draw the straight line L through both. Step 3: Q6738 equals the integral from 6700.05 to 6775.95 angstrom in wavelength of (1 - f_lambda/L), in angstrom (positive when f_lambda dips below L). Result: -4.88 angstrom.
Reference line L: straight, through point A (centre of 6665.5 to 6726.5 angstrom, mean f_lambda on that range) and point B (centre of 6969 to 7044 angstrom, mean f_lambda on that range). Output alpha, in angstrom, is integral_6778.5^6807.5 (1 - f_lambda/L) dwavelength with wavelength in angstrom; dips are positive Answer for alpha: 1.1 angstrom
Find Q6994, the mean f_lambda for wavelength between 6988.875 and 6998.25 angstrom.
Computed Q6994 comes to 2.88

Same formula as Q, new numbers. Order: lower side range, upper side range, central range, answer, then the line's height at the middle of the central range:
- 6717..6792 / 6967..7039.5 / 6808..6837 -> 0.8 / 2.82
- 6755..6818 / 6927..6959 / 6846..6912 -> 0.3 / 2.76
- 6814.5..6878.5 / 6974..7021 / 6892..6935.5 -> 0.1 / 2.77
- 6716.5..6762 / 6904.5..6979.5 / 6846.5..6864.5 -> 0.4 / 2.81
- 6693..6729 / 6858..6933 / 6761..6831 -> 3.0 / 2.86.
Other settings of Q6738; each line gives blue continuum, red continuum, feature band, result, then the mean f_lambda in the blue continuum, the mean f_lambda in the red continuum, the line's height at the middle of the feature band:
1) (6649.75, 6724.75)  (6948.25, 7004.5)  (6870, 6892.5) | 0.4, 2.76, 2.79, 2.78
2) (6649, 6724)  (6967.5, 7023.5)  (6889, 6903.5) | 0.4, 2.76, 2.81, 2.79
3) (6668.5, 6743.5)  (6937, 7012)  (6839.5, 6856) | 0.3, 2.85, 2.79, 2.82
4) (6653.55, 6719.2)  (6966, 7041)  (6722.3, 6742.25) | -1.2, 2.75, 2.83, 2.76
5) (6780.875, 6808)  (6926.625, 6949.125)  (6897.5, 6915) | -0.1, 2.72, 2.76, 2.75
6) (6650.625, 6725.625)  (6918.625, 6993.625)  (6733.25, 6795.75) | 0.3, 2.77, 2.77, 2.77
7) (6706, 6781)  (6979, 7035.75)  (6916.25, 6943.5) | 0.7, 2.85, 2.84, 2.84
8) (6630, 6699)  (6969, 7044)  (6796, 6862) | 0.8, 2.69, 2.83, 2.76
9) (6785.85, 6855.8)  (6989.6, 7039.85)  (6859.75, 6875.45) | 0.1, 2.73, 2.87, 2.77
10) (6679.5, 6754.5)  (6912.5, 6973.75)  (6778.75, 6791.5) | 0.2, 2.85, 2.79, 2.83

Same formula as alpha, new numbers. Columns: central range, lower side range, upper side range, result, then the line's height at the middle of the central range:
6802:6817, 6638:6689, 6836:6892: 0.2 angstrom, 2.73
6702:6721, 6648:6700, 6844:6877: -2.1 angstrom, 2.69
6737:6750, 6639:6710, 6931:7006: 0.1 angstrom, 2.72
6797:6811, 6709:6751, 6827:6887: 0.8 angstrom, 2.82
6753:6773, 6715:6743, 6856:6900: 0.8 angstrom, 2.9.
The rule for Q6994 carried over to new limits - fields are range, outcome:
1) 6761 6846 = 2.74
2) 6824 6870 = 2.75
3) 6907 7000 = 2.79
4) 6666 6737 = 2.86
